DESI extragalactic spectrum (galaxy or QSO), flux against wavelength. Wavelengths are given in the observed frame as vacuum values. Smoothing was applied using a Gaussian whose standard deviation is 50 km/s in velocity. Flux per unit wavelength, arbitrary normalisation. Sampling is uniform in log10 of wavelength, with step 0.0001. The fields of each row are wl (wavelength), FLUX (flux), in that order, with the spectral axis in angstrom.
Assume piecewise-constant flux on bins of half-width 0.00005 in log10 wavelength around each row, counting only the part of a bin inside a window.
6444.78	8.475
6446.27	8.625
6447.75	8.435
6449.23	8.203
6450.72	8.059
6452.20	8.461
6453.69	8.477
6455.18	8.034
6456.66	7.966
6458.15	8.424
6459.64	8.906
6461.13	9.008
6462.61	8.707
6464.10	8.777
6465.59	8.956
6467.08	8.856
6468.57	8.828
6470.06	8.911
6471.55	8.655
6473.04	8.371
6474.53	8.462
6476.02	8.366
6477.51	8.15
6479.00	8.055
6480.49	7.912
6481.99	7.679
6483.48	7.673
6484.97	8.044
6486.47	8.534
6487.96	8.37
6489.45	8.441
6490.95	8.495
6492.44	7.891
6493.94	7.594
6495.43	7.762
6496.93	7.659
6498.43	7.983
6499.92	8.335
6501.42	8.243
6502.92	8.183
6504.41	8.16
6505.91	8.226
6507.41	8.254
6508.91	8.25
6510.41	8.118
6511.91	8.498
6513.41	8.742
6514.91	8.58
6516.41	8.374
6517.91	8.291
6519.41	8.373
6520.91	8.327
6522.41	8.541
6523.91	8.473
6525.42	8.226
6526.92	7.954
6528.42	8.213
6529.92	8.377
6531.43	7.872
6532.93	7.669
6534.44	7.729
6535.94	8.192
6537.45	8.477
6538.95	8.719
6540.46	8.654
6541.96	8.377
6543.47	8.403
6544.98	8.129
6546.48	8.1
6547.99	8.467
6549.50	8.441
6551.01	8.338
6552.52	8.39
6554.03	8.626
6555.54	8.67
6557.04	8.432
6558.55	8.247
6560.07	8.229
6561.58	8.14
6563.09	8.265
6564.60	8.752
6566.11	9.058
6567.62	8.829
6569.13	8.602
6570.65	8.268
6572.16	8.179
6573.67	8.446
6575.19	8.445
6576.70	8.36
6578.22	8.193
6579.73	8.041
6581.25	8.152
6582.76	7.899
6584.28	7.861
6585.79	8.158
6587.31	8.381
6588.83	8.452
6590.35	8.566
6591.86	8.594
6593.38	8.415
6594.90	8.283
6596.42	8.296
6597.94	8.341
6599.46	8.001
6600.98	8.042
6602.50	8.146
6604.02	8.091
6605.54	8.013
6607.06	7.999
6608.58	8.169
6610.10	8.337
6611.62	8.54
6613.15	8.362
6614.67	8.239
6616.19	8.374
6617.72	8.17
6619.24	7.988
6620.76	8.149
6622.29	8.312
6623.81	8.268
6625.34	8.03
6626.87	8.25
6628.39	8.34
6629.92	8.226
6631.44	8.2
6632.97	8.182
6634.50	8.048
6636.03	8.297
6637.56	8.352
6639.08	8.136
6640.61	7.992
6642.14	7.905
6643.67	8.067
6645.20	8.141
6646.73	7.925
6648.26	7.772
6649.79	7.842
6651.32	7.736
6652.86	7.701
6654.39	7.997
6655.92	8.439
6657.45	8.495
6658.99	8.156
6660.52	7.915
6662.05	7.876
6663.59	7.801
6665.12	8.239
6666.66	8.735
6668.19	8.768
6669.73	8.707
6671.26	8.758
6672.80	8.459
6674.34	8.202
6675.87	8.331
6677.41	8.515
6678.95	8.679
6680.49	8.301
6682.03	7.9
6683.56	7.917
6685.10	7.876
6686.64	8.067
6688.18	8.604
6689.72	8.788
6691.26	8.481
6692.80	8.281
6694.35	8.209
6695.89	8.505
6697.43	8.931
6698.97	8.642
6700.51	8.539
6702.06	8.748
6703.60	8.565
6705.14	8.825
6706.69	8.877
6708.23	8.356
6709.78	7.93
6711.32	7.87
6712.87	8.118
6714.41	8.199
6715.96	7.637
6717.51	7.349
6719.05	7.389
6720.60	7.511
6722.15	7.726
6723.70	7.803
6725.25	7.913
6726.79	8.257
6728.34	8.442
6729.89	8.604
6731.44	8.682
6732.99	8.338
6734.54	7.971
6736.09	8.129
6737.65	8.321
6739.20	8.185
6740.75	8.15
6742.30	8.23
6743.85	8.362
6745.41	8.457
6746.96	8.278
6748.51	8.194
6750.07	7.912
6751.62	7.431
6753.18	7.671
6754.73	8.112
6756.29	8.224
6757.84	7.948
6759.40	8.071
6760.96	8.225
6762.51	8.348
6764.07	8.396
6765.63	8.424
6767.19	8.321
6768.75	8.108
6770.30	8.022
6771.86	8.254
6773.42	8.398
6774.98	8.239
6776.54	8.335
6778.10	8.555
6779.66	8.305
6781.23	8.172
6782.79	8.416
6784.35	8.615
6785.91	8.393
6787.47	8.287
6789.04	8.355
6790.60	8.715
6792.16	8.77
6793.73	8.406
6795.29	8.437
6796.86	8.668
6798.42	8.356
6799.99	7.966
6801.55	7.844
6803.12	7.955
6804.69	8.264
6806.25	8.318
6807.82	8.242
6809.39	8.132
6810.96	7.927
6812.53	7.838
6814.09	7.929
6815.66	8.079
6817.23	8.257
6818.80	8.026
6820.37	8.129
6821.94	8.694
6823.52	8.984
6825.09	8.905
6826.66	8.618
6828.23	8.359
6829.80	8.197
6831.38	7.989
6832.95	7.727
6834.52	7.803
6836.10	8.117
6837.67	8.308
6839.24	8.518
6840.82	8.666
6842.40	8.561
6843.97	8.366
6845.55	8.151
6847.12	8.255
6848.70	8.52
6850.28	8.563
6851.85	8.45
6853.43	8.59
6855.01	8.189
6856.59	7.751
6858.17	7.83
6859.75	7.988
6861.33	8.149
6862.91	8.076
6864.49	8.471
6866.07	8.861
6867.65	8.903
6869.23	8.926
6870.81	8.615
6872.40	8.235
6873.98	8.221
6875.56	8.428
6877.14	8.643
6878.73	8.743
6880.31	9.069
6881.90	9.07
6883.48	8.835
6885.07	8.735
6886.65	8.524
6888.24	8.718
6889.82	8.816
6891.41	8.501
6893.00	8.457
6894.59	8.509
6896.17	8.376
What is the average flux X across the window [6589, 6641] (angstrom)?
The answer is 8.23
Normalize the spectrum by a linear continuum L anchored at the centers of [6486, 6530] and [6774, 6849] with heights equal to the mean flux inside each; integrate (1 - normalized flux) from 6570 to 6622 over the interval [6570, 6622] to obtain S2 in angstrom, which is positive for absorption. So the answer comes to 0.2 angstrom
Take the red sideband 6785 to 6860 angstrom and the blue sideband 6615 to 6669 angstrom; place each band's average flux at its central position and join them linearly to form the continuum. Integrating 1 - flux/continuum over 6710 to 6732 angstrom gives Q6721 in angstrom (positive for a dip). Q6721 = 0.7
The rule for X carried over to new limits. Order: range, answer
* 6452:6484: 8.44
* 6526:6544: 8.22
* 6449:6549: 8.3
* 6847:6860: 8.24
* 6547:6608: 8.33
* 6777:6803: 8.38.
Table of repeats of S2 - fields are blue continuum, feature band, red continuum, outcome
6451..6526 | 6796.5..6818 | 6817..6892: 0.79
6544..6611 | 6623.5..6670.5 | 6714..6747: 0.37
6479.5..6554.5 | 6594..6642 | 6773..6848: 0.32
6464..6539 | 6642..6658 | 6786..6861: 0.52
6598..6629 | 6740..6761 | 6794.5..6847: 0.38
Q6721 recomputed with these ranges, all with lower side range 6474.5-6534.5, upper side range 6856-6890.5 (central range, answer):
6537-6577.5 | -1.1 angstrom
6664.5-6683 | -0.3 angstrom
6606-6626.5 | 0.1 angstrom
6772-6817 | 0.9 angstrom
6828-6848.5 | 0.6 angstrom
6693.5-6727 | 0.8 angstrom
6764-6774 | 0.2 angstrom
